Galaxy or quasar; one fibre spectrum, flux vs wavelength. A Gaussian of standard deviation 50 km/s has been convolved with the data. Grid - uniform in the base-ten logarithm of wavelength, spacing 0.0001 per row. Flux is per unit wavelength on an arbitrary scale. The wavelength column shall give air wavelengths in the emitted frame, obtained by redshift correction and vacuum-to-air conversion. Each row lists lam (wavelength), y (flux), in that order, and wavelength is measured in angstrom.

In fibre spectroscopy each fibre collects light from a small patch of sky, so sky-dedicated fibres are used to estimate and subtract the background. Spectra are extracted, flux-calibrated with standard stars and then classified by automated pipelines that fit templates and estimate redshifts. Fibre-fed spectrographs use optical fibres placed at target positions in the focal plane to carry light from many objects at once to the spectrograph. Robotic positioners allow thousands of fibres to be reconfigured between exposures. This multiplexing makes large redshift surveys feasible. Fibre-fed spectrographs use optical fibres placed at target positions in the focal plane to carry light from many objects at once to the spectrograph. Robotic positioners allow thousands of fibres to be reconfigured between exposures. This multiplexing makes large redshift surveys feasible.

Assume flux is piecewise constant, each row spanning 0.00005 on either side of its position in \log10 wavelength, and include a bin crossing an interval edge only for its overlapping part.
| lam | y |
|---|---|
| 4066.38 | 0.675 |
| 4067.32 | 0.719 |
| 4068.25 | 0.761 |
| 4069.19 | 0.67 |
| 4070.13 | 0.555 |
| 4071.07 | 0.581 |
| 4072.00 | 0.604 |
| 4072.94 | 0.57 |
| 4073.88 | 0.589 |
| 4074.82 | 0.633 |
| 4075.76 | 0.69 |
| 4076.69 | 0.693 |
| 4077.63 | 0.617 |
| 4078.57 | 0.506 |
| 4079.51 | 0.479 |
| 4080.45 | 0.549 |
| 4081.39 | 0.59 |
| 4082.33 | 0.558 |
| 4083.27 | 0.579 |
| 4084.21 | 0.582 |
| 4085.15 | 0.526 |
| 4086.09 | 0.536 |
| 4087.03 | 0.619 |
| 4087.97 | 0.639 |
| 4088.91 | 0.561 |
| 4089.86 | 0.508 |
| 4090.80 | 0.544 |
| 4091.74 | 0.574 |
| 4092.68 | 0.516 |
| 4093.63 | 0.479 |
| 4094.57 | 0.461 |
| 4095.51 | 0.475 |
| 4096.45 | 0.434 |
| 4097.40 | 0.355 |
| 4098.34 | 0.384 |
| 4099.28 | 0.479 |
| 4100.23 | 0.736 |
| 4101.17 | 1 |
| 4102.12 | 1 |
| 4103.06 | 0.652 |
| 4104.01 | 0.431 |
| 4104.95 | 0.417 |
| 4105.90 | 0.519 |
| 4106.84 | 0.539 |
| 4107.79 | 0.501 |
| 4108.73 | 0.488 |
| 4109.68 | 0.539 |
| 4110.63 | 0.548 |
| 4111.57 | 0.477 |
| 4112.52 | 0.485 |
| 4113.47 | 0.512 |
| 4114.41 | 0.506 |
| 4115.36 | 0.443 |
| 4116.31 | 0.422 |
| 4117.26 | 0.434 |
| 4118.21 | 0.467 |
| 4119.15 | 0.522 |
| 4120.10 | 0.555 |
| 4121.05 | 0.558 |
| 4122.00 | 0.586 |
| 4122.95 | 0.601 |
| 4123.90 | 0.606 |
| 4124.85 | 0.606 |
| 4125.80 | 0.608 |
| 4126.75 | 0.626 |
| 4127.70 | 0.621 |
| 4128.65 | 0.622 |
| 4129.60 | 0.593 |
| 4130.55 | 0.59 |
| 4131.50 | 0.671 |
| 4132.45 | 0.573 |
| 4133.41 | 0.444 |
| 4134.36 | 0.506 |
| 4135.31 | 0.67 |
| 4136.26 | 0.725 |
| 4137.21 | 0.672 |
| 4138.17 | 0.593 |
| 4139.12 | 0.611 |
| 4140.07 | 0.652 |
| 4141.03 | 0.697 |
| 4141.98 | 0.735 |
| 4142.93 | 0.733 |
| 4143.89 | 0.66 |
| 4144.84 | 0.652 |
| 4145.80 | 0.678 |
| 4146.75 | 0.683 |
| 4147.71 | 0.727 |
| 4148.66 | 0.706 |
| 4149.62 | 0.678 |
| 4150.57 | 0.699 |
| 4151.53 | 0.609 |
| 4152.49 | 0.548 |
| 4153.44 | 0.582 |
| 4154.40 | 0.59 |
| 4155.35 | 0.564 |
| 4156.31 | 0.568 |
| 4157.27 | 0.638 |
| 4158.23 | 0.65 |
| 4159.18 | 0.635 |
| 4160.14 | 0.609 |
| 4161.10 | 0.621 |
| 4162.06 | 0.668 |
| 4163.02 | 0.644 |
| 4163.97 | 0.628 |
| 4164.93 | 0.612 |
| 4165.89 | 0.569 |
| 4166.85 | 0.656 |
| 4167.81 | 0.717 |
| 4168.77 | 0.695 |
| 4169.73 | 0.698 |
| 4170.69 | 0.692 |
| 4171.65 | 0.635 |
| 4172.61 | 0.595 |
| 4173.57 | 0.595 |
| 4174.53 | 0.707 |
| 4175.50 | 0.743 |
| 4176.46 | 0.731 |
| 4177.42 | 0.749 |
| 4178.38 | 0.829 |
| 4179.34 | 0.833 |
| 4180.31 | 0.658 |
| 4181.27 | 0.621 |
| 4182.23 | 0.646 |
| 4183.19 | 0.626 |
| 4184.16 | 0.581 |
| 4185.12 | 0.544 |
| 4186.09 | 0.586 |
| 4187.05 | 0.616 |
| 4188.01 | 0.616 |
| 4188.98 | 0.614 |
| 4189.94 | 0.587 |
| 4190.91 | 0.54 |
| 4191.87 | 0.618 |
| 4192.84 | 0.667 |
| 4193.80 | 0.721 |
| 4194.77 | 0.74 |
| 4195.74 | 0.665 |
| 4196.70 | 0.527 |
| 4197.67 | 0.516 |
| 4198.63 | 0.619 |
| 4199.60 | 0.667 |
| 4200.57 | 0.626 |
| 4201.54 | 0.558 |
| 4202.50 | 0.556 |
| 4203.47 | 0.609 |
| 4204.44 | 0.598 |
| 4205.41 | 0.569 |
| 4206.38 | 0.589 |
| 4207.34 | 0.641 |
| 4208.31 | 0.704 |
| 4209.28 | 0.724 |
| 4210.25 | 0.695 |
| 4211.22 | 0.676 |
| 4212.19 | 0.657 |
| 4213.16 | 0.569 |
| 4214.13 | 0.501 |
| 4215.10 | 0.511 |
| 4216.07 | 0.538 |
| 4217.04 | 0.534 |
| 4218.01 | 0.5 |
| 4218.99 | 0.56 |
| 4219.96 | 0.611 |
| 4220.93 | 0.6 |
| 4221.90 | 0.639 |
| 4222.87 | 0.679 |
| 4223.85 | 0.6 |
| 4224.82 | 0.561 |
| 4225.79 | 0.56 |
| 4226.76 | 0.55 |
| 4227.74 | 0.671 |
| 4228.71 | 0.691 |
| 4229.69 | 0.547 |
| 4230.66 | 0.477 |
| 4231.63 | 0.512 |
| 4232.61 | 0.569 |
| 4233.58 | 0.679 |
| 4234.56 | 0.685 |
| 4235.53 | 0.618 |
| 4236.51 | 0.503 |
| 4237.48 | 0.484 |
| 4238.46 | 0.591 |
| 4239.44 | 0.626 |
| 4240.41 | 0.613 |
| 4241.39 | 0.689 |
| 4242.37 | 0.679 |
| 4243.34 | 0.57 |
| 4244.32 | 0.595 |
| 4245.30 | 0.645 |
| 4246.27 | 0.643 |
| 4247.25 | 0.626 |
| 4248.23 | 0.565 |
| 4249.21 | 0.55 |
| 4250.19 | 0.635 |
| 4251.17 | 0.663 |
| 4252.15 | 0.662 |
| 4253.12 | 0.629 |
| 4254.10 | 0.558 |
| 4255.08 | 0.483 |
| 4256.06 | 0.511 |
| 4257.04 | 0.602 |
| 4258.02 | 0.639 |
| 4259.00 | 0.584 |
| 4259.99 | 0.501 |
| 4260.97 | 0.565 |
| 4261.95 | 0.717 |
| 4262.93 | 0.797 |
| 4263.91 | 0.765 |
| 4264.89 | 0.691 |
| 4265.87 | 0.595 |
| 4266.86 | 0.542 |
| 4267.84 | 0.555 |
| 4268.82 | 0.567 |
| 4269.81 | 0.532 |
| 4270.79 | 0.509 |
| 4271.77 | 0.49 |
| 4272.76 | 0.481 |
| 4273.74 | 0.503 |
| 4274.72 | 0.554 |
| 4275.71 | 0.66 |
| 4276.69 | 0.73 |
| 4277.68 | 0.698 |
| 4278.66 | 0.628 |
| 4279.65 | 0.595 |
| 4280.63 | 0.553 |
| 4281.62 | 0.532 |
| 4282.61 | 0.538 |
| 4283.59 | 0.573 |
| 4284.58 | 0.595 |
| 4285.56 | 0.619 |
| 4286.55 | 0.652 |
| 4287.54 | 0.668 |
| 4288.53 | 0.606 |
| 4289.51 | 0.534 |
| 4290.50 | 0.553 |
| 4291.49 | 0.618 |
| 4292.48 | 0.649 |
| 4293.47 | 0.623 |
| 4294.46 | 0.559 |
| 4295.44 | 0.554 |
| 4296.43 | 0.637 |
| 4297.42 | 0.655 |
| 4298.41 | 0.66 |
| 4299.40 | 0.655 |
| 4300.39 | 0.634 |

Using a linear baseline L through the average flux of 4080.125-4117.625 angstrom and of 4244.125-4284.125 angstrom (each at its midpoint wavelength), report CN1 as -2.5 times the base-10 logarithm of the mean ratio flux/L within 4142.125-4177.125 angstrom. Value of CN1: -0.16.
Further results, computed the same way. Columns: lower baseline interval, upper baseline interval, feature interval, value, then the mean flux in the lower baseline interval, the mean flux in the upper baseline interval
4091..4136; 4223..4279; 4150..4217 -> -0.10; 0.551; 0.599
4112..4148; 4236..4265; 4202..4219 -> 0.02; 0.595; 0.612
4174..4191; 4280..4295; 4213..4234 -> 0.10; 0.659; 0.592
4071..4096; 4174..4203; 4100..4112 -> -0.04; 0.565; 0.643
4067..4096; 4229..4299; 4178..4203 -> -0.07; 0.579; 0.599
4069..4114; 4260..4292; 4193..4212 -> -0.09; 0.561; 0.599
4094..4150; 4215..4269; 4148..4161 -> -0.06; 0.584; 0.6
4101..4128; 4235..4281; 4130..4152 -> -0.15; 0.556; 0.6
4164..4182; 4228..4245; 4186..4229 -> 0.05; 0.683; 0.597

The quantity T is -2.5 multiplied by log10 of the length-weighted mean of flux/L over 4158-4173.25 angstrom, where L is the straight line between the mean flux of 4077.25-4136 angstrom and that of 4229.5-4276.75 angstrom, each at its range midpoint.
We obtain -0.135 mag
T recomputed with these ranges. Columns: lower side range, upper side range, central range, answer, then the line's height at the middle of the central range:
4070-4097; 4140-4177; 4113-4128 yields 0.12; 0.606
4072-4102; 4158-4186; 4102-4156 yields 0.05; 0.614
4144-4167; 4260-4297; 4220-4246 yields 0.02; 0.613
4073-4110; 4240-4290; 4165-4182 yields -0.18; 0.582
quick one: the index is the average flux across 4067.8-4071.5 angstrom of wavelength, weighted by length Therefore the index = 0.64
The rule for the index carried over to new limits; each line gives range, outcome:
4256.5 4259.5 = 0.605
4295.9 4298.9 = 0.649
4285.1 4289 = 0.635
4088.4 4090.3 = 0.535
